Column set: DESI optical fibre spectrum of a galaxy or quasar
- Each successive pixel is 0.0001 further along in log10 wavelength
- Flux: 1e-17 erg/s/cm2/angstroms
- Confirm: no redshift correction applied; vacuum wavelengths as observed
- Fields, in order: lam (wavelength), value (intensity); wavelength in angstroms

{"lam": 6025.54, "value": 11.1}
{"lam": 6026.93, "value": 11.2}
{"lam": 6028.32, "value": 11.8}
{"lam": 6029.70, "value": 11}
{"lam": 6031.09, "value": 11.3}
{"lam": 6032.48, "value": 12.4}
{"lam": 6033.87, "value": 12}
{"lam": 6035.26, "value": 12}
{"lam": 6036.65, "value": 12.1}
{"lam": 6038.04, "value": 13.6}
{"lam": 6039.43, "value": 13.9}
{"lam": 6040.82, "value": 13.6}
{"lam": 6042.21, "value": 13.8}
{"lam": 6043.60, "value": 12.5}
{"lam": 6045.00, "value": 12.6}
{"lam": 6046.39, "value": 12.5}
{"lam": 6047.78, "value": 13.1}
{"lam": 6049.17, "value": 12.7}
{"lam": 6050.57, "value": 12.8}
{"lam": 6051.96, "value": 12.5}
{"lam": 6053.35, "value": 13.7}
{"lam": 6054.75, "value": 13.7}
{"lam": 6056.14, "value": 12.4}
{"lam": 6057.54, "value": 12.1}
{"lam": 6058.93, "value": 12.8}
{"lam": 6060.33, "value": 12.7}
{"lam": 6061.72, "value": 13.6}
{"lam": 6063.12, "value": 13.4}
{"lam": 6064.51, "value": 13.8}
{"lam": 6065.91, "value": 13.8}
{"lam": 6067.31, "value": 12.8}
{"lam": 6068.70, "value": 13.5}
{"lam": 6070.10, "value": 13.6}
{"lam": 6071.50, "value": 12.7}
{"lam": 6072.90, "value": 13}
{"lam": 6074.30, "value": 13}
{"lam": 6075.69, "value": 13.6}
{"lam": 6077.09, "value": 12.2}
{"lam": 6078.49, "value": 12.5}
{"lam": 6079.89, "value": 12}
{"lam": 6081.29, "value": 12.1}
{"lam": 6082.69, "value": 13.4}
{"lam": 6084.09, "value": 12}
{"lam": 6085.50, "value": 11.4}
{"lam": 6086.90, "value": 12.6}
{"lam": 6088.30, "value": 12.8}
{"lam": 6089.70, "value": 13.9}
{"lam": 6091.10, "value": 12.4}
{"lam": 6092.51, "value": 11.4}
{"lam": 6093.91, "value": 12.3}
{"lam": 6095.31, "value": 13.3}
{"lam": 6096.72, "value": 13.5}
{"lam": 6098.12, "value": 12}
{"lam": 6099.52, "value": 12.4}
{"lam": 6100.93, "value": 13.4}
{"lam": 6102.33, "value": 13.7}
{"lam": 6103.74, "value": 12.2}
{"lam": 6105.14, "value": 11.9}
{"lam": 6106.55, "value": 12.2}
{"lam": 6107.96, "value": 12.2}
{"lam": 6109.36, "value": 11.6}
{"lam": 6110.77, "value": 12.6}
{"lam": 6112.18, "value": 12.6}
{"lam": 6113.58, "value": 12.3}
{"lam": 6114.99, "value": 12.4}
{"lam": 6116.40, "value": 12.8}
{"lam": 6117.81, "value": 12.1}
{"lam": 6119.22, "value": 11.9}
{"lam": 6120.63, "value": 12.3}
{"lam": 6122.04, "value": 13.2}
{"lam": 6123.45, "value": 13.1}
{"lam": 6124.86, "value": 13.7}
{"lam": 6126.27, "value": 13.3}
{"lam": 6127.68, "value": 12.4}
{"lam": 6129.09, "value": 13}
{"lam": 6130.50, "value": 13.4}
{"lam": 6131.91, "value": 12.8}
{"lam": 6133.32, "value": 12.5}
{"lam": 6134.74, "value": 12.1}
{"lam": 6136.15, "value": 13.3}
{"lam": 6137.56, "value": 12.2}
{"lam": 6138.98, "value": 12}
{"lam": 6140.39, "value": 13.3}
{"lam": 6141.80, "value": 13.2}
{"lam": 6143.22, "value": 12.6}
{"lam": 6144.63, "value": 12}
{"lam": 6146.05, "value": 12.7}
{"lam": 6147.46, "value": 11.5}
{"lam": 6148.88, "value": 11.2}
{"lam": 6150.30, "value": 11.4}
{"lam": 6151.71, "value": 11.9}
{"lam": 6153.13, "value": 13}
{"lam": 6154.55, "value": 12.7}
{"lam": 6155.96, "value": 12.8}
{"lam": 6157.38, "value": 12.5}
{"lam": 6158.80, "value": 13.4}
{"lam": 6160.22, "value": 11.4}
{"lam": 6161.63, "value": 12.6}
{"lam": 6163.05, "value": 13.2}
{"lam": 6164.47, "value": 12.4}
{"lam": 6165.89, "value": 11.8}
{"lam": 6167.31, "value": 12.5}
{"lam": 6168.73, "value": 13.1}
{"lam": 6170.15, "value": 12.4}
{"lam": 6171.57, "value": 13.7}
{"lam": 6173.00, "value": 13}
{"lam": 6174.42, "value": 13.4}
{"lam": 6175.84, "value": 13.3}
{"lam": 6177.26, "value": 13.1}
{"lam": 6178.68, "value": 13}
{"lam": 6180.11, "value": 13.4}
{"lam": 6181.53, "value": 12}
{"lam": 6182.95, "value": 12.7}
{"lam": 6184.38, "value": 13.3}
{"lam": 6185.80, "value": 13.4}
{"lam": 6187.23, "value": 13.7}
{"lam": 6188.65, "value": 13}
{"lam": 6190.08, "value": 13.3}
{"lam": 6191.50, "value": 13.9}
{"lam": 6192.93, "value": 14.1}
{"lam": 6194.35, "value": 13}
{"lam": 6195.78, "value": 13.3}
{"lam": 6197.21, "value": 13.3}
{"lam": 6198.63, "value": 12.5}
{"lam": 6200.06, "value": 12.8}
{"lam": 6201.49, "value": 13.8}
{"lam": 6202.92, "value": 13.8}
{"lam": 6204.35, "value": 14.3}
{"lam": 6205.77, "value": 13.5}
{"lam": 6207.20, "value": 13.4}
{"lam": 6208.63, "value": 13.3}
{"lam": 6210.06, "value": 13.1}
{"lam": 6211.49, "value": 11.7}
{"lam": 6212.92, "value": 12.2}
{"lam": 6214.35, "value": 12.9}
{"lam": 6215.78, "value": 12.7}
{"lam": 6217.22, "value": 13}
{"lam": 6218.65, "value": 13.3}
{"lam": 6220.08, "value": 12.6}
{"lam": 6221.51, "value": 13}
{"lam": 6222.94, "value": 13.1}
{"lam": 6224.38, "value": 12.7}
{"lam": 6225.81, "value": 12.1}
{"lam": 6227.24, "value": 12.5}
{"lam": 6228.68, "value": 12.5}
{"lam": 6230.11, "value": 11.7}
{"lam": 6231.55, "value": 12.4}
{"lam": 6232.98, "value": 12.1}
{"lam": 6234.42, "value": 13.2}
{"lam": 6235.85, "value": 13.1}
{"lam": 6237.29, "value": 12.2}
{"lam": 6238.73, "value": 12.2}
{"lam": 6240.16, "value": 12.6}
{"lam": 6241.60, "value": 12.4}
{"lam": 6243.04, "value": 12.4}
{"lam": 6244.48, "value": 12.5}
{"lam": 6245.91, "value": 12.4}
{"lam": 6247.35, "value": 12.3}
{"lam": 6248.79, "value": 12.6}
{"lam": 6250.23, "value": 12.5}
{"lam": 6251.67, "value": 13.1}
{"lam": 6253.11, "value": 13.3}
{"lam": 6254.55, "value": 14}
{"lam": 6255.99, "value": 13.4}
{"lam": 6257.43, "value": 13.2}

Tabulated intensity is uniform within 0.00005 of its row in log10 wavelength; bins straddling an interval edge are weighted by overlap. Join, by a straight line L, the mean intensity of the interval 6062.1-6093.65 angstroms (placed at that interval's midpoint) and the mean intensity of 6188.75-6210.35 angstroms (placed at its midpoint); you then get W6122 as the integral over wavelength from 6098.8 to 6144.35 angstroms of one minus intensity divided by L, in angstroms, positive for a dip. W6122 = 1.4 angstroms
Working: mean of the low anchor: 12.8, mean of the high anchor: 13.4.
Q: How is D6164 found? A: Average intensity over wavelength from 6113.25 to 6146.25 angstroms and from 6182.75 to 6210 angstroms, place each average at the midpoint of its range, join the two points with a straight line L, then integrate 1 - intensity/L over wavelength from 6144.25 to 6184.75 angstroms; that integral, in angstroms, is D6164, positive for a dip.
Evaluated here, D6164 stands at 1.4 angstroms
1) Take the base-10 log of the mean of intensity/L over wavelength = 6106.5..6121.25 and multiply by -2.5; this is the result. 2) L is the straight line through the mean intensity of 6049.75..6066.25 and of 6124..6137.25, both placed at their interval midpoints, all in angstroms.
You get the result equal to 0.06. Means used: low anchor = 13.1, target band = 12.3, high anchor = 12.9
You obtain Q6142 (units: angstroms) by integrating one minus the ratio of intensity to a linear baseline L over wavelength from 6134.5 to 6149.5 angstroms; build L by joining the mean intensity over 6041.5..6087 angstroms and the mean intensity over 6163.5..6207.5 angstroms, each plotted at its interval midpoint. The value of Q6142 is 0.8 angstroms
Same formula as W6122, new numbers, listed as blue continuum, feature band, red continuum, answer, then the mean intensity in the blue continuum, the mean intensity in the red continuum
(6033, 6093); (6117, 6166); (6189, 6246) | 1.21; 12.9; 12.9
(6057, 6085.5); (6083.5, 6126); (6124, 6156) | 0.62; 12.9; 12.6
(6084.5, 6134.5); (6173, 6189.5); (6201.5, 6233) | -0.44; 12.6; 12.9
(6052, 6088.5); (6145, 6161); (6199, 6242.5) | 0.77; 12.9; 12.8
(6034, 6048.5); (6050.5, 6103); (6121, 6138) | 0.26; 12.9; 12.9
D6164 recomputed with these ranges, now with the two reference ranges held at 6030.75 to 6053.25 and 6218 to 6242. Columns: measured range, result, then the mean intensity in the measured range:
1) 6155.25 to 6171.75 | 0.0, 12.6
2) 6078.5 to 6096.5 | 0.3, 12.5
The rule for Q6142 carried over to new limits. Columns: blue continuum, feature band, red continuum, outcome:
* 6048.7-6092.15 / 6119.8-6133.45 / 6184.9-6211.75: 0.11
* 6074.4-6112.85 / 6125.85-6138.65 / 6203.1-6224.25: -0.05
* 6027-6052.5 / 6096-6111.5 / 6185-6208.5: 0.46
